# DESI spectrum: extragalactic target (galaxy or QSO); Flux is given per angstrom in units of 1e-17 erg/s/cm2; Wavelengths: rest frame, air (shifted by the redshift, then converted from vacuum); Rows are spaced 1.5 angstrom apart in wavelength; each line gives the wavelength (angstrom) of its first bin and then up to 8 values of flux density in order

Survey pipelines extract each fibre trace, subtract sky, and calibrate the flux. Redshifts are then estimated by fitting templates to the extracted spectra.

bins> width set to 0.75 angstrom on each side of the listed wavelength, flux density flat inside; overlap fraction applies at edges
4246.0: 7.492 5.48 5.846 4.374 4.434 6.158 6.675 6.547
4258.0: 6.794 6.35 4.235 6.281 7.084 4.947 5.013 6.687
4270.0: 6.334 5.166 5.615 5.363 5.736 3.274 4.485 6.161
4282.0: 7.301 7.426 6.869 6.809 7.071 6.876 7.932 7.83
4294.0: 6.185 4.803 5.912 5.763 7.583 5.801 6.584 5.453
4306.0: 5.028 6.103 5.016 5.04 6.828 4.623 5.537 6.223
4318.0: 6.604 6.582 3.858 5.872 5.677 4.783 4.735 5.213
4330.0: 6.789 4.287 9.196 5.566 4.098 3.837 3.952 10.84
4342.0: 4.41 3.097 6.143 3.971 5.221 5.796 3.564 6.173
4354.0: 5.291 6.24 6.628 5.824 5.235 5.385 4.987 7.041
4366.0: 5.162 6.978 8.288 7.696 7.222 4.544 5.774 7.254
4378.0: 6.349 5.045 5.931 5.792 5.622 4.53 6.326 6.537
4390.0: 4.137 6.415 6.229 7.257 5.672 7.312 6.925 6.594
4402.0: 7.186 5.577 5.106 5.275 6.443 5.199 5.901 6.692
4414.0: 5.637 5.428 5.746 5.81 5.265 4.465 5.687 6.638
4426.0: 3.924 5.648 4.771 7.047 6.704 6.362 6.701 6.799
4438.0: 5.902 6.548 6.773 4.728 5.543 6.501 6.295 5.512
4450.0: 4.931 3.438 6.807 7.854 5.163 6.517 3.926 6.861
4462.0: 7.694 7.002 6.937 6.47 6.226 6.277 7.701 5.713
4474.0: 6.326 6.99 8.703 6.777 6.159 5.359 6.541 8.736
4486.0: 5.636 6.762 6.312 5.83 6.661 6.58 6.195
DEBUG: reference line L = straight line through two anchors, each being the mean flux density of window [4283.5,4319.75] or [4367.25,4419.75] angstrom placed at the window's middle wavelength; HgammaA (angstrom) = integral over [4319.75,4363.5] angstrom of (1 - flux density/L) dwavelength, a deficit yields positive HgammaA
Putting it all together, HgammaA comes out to 5.4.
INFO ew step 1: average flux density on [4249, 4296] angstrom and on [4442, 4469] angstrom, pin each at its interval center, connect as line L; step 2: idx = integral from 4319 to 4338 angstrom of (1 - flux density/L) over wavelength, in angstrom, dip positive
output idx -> 1.9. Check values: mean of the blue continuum 6.03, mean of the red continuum 6.04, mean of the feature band 5.43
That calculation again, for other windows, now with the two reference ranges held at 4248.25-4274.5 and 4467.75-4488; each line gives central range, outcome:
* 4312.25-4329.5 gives 1.58 angstrom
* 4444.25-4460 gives 2.14 angstrom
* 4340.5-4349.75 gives 1.41 angstrom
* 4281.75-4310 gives -2.30 angstrom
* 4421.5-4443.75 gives 1.95 angstrom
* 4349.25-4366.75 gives 1.68 angstrom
